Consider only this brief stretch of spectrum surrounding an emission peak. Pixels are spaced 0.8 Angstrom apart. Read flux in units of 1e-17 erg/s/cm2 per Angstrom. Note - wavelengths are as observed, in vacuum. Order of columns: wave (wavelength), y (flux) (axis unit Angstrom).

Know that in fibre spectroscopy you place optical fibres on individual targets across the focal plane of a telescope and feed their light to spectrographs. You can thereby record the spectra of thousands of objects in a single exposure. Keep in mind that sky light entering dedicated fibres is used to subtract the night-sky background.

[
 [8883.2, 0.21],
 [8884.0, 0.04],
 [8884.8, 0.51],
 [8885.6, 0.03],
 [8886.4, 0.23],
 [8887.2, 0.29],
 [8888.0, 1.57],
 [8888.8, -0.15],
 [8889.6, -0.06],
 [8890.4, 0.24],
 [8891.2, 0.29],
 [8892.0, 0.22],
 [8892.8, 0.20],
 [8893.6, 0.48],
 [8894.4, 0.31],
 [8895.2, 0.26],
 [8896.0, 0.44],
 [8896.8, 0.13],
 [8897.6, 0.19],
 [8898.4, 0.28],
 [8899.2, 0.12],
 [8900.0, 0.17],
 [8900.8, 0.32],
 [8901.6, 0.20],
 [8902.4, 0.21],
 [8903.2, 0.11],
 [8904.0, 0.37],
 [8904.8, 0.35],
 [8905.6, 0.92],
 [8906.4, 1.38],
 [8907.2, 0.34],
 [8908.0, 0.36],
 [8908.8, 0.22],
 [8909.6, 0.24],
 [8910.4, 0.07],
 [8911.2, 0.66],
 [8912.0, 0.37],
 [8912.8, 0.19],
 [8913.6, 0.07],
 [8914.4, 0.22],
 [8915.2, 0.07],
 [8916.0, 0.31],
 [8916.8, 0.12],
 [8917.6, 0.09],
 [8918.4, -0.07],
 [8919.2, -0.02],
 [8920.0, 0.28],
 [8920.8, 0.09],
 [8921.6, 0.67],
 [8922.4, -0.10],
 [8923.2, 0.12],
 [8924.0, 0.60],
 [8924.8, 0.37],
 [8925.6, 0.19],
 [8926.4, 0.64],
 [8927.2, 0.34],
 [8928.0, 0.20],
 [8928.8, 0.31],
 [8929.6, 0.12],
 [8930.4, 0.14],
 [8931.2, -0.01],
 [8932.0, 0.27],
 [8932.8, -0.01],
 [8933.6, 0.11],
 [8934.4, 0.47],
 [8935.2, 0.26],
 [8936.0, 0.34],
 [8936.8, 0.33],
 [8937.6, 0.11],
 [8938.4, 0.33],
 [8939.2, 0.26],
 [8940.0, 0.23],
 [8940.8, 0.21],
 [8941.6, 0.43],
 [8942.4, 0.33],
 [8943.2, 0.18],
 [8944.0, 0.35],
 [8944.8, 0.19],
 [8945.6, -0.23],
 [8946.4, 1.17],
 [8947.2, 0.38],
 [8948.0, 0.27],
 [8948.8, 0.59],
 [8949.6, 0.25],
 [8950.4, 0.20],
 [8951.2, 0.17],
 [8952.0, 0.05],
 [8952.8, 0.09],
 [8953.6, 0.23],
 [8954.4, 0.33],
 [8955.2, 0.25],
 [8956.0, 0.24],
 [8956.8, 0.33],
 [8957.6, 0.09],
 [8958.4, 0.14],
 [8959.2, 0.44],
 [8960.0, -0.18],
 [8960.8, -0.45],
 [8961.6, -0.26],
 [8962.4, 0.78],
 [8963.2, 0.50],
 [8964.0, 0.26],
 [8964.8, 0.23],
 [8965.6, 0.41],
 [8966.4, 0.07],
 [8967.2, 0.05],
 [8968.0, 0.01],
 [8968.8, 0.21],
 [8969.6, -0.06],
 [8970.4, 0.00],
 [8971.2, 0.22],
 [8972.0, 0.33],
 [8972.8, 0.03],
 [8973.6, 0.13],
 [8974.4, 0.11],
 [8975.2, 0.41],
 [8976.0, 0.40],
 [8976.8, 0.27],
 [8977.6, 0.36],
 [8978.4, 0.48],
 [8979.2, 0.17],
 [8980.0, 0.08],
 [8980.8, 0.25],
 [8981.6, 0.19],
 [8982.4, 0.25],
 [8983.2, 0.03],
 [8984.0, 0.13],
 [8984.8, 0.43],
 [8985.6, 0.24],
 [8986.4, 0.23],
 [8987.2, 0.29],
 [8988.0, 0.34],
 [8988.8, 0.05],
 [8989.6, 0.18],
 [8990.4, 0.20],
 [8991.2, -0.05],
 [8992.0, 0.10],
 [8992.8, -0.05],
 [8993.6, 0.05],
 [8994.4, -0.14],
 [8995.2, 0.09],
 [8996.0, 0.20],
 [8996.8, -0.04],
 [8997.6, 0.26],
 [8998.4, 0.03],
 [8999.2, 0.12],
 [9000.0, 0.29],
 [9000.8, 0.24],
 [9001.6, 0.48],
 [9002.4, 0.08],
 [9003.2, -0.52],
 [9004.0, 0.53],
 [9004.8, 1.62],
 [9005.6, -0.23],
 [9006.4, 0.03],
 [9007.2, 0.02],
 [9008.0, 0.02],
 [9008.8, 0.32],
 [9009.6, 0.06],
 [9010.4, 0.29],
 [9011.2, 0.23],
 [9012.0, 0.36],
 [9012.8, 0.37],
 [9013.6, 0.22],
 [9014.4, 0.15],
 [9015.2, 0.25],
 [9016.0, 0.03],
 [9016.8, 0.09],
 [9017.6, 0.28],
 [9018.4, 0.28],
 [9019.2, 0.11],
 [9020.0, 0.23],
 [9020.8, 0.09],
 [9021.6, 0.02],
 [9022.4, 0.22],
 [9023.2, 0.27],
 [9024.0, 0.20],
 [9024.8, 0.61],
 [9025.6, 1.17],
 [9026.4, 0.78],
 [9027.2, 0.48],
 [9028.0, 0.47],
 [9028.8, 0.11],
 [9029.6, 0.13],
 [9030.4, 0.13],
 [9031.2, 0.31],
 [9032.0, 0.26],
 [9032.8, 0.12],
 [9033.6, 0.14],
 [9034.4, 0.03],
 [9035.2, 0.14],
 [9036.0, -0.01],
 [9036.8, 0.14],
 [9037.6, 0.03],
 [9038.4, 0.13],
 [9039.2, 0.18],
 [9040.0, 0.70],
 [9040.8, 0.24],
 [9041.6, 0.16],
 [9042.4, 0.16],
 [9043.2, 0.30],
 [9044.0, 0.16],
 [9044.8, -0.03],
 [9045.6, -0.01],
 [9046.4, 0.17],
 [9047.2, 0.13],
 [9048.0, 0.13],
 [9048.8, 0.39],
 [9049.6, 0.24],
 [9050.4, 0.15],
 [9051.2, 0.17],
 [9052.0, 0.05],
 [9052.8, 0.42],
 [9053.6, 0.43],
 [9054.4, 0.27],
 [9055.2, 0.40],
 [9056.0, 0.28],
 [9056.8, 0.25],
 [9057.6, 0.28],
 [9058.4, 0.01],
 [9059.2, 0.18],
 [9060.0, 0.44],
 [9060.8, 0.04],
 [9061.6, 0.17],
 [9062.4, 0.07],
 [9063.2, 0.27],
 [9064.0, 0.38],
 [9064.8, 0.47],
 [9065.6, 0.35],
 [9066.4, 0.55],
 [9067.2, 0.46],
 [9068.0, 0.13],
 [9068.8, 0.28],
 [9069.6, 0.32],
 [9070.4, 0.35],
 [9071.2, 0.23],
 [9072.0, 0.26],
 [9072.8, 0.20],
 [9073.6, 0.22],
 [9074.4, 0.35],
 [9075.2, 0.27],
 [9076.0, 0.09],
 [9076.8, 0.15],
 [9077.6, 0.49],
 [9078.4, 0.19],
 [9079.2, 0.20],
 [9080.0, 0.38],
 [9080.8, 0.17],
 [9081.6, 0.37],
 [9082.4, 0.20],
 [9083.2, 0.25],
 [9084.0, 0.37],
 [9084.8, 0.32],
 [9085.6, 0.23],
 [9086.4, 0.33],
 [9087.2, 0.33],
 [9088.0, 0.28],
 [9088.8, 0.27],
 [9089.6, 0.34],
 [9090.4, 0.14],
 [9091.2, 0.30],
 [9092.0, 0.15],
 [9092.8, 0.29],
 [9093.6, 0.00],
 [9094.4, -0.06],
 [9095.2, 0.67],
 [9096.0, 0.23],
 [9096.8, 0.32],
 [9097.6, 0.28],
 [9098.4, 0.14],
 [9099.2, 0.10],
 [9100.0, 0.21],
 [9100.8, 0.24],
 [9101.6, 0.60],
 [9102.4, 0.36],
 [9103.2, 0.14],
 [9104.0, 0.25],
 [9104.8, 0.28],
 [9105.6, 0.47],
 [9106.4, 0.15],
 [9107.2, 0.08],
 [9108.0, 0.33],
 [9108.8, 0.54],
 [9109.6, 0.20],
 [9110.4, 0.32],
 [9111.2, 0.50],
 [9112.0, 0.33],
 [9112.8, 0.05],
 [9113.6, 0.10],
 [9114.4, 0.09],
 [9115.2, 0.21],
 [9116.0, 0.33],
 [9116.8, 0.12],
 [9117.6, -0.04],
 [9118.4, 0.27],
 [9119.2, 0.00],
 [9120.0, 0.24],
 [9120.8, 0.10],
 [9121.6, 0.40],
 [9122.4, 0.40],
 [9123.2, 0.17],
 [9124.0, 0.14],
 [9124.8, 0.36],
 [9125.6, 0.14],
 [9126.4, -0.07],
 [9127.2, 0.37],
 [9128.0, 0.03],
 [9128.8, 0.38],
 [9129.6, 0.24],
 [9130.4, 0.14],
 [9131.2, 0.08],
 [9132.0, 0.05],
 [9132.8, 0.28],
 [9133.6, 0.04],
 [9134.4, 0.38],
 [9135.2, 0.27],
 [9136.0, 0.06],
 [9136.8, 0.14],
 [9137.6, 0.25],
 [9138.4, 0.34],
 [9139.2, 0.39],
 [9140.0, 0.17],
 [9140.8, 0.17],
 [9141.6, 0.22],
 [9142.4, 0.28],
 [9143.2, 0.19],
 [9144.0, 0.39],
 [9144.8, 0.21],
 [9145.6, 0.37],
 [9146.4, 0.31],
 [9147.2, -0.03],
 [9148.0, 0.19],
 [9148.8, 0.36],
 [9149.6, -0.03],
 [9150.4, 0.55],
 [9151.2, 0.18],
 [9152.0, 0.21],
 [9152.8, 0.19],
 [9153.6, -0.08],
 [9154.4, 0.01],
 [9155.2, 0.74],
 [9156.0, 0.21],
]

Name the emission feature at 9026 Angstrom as H-gamma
